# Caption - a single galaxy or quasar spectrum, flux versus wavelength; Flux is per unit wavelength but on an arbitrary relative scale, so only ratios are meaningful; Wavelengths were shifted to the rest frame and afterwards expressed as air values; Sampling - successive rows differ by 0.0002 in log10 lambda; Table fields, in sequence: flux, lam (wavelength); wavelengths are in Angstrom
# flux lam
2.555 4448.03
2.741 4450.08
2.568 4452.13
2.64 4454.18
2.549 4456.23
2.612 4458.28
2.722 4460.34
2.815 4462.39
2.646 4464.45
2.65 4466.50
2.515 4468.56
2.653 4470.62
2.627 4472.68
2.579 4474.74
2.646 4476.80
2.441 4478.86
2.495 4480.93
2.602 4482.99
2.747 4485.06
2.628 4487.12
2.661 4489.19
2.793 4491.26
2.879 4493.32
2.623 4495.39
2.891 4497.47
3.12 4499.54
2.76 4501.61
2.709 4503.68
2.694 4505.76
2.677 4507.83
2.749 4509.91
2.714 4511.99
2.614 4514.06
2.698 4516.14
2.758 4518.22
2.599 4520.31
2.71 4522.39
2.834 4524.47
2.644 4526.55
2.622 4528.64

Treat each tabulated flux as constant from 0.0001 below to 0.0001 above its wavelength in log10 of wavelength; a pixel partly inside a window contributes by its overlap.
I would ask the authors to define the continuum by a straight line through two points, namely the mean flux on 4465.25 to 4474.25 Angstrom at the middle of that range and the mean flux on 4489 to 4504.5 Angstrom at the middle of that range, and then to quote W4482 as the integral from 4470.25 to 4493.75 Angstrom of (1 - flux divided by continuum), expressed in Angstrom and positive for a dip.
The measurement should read 0.6 Angstrom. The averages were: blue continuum 2.61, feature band 2.64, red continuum 2.81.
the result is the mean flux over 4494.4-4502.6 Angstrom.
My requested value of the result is 2.85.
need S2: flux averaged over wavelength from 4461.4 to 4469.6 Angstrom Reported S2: 2.65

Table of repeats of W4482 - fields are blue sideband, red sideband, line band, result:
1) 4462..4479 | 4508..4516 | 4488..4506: -0.9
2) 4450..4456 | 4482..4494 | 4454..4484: 0.6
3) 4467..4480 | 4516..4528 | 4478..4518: -1.1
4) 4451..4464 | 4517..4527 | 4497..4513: -0.5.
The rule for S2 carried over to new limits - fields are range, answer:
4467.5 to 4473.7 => 2.6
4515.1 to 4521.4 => 2.68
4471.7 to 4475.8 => 2.6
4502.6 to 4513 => 2.71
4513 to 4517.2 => 2.66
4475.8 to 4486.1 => 2.59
